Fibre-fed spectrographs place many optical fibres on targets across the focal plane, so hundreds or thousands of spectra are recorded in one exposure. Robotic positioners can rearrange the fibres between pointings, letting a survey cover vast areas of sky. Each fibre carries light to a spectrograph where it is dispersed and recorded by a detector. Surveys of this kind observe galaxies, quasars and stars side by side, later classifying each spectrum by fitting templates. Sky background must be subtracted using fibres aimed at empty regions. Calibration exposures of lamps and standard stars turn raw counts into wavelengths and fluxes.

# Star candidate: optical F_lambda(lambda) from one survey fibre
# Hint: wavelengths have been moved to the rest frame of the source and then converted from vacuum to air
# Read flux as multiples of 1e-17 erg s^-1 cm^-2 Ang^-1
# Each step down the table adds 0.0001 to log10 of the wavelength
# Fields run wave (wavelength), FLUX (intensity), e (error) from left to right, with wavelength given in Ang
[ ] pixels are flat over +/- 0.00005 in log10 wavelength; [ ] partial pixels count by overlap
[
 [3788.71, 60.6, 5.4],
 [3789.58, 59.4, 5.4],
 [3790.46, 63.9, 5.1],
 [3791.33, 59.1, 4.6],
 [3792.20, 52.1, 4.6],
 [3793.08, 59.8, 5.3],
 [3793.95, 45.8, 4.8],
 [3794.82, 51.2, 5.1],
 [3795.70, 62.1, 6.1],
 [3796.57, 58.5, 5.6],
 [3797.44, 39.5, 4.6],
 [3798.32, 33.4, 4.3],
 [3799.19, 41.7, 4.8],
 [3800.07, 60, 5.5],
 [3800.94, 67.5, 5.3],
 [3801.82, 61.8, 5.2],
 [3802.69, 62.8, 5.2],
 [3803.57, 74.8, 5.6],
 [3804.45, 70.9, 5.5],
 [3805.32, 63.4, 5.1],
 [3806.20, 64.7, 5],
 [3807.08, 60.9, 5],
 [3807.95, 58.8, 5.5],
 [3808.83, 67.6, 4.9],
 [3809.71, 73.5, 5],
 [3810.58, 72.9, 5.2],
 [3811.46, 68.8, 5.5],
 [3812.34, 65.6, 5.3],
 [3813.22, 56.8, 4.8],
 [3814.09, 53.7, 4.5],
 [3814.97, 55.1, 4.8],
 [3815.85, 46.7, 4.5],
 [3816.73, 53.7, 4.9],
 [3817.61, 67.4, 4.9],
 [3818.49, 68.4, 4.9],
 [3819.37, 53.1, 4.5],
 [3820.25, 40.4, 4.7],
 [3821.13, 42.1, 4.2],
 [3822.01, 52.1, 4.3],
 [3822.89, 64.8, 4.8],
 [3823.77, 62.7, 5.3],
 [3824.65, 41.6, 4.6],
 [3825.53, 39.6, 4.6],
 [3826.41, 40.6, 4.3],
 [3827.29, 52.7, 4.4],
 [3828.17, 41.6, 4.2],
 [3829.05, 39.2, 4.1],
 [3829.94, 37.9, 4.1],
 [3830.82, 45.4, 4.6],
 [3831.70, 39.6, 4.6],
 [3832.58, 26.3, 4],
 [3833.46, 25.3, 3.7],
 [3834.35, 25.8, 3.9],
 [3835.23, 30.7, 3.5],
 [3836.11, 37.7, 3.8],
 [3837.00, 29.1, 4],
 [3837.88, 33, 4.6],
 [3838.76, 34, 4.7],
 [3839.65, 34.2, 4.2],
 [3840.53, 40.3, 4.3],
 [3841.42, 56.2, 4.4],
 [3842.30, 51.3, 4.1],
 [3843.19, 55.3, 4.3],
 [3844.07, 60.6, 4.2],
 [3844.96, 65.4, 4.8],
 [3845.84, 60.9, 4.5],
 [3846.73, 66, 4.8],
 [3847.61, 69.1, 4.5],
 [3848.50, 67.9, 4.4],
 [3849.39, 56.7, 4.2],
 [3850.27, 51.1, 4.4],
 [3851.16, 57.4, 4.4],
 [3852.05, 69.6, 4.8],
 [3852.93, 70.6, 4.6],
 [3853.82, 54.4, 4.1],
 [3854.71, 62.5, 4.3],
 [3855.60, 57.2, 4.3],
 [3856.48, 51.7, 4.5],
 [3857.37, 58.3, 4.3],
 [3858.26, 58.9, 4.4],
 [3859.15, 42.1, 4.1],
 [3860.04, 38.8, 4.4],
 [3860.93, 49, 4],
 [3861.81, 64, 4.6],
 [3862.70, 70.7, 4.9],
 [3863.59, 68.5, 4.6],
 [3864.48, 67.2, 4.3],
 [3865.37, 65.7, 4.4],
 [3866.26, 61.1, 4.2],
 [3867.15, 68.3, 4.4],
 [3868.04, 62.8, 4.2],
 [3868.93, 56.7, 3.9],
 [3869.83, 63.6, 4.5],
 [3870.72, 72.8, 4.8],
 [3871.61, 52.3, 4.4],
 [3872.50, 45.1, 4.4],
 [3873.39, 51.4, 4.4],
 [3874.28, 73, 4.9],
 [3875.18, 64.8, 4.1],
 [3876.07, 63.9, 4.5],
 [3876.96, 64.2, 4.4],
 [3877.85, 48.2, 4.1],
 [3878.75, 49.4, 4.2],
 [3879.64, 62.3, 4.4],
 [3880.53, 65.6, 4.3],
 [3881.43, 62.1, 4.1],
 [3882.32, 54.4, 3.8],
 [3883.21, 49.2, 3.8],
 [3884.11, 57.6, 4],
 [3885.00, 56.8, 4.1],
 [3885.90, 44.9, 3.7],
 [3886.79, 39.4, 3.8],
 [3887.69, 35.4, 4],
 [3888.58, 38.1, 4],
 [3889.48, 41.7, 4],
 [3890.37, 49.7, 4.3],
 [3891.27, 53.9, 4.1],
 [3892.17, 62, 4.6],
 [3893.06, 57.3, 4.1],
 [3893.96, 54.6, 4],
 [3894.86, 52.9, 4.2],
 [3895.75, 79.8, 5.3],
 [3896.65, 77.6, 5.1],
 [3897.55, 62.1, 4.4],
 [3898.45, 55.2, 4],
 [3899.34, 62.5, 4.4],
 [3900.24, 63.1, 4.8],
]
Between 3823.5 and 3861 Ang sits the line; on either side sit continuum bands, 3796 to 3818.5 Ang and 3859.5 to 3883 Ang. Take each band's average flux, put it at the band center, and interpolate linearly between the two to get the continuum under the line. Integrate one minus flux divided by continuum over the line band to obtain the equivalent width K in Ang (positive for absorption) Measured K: 7.2 Ang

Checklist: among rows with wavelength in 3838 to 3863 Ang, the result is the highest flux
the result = 70.7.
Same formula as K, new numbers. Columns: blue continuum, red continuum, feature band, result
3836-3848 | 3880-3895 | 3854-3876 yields -3.8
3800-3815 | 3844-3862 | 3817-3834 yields 4.4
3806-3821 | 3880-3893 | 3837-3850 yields 0.8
